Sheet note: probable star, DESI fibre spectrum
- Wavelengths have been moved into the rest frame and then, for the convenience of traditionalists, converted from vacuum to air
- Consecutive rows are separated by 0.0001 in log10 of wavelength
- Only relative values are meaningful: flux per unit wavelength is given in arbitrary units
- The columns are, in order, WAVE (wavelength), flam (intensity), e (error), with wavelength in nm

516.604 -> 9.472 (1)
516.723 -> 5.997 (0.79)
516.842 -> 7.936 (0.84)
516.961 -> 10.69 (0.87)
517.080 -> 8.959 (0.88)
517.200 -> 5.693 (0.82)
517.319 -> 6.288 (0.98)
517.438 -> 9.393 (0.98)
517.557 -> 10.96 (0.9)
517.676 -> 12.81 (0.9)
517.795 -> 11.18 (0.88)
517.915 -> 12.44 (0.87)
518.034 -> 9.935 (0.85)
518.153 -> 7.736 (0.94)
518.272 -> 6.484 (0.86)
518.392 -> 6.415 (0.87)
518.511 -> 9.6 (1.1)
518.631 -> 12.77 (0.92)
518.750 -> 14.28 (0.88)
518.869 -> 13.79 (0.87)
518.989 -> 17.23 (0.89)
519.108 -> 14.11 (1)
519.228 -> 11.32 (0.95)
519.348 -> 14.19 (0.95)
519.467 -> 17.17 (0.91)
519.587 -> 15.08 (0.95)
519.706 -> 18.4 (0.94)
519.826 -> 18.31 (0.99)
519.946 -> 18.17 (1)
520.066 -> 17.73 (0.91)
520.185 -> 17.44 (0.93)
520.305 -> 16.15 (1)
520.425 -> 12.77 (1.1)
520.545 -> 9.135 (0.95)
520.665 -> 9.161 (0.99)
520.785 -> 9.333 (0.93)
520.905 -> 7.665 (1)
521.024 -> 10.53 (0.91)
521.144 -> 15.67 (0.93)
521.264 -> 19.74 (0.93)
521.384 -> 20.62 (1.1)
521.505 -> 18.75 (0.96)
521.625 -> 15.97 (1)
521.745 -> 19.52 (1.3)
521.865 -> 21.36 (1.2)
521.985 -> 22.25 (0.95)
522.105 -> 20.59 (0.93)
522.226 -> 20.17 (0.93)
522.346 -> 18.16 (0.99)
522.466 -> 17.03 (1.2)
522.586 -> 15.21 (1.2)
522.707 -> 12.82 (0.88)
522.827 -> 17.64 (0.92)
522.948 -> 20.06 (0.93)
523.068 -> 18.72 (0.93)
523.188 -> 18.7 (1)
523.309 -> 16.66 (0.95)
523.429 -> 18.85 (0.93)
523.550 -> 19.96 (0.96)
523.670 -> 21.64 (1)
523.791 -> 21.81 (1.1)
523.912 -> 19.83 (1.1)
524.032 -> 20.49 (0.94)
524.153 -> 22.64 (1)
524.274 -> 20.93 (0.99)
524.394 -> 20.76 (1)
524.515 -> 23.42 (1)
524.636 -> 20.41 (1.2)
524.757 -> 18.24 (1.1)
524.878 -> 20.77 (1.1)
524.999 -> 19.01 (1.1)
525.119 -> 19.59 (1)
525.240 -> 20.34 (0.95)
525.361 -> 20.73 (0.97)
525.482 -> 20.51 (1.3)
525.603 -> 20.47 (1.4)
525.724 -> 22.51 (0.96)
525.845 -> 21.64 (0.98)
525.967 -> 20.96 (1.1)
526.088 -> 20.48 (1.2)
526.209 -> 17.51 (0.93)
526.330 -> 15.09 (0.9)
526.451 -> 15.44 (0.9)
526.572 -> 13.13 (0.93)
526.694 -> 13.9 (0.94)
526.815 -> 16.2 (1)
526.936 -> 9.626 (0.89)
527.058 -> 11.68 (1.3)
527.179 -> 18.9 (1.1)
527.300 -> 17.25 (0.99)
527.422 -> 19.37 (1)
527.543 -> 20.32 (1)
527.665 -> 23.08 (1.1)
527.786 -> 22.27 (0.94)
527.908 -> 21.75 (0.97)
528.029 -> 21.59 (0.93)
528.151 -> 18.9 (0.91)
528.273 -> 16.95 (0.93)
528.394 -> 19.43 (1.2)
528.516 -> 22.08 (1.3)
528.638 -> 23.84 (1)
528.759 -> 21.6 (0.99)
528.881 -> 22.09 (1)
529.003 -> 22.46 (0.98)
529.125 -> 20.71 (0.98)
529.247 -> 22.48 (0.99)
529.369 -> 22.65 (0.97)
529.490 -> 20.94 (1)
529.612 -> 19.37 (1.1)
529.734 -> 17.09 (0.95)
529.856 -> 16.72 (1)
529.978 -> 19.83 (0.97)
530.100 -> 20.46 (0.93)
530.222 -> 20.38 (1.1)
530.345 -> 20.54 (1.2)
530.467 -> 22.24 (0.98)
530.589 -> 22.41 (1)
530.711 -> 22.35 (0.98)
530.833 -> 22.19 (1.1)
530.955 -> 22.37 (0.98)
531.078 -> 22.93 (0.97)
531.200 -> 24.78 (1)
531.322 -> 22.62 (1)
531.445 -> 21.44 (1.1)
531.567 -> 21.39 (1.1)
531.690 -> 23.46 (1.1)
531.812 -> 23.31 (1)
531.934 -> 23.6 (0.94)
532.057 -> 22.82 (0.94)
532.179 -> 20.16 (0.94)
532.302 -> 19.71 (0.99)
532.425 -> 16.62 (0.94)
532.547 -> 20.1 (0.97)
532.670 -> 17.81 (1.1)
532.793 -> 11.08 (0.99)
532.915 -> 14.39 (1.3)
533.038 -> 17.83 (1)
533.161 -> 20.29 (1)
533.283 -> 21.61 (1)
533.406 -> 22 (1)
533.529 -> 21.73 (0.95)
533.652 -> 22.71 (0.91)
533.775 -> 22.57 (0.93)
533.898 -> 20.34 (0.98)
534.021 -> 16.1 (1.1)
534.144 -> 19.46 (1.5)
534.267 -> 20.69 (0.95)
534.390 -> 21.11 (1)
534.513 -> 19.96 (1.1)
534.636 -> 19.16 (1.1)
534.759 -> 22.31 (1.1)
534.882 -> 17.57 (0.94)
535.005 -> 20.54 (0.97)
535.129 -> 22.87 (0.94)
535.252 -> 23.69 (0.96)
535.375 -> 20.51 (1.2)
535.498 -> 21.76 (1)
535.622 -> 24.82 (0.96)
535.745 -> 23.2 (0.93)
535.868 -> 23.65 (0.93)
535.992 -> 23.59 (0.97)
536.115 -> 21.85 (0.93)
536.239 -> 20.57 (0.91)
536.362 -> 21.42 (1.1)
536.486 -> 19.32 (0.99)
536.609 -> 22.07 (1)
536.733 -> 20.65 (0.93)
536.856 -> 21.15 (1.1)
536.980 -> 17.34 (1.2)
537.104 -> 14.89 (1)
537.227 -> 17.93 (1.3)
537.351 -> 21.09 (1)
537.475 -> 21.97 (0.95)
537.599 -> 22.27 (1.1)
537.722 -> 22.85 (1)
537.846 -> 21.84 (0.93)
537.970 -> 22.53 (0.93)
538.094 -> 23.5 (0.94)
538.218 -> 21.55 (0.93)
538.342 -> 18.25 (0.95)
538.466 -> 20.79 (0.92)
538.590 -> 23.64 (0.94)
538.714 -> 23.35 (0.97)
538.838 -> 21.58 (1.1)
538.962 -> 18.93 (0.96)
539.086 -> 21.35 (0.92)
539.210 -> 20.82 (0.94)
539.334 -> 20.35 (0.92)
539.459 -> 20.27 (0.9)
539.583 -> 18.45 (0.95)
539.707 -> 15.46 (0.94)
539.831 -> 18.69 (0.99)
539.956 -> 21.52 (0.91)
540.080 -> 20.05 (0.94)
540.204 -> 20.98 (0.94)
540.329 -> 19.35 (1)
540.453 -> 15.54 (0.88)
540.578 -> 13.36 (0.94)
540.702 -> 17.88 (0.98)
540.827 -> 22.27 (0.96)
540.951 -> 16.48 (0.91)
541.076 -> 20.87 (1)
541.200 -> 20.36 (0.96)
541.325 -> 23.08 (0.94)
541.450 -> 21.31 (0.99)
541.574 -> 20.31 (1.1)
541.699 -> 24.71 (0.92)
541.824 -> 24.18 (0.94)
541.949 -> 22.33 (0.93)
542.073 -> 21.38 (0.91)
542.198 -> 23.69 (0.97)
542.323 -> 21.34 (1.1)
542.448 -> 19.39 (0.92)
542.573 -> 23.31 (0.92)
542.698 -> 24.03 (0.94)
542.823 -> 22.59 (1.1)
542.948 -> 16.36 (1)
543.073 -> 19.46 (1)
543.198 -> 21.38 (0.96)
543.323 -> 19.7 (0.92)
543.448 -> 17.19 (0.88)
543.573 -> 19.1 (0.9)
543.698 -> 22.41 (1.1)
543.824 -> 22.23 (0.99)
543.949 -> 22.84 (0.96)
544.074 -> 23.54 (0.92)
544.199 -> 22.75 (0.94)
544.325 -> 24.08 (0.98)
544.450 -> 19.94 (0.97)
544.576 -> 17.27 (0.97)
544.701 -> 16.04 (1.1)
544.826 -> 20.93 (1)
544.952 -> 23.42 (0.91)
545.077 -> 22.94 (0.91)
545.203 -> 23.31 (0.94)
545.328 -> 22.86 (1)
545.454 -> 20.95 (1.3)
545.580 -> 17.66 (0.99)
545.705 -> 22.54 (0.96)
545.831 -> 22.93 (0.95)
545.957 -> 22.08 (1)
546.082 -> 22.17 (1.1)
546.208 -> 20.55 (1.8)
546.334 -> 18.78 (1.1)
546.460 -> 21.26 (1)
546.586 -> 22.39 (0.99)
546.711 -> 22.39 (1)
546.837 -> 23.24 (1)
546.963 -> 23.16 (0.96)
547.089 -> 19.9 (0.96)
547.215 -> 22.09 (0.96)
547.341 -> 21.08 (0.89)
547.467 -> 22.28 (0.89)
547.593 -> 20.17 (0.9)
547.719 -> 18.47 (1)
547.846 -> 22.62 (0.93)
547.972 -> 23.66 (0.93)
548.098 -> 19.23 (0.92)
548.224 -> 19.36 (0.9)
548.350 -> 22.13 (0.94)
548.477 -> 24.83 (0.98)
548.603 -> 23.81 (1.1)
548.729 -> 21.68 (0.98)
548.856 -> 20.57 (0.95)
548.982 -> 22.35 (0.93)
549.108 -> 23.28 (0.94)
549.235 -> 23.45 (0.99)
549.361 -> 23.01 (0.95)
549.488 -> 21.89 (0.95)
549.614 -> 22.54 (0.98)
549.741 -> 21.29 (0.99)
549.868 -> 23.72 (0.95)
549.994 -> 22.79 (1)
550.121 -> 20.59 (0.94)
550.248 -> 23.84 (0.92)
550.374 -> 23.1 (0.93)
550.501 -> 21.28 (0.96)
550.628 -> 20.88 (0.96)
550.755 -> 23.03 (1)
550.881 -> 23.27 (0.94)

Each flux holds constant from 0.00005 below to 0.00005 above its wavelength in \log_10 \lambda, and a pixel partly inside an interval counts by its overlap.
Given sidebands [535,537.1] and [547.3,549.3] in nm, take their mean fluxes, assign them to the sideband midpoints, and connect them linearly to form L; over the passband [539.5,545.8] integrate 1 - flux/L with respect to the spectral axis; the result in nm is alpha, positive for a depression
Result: 0.30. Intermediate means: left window 21.5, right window 21.8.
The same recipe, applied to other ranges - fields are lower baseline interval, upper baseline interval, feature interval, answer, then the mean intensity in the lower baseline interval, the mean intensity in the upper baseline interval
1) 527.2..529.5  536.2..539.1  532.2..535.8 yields 0.14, 21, 20.9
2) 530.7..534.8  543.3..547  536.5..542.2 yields 0.15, 20.6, 21.4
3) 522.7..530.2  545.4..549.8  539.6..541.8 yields 0.15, 19.5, 21.7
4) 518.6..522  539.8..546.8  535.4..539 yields -0.35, 15.4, 20.9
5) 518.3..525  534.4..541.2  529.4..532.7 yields -0.36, 16.9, 20.5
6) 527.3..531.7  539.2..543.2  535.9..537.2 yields 0.02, 21.2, 20.3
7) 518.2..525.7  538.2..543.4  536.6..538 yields -0.04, 17.1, 20.5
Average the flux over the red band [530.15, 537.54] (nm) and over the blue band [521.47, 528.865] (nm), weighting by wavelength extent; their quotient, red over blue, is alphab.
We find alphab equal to 1.08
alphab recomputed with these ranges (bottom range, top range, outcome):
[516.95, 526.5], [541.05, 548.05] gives 1.32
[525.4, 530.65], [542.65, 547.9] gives 1.09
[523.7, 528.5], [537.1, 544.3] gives 1.08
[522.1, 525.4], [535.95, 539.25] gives 1.08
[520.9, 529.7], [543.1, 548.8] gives 1.12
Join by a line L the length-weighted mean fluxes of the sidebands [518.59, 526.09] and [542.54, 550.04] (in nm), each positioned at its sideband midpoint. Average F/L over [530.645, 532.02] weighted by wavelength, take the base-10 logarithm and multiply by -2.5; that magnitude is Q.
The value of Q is -0.18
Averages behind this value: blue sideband 17.8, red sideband 21.6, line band 22.8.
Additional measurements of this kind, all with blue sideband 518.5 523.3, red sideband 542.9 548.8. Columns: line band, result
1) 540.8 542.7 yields -0.069 mag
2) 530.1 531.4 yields -0.221 mag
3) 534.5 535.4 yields -0.105 mag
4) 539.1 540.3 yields 0.016 mag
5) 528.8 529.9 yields -0.158 mag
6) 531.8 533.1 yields -0.015 mag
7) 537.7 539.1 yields -0.103 mag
